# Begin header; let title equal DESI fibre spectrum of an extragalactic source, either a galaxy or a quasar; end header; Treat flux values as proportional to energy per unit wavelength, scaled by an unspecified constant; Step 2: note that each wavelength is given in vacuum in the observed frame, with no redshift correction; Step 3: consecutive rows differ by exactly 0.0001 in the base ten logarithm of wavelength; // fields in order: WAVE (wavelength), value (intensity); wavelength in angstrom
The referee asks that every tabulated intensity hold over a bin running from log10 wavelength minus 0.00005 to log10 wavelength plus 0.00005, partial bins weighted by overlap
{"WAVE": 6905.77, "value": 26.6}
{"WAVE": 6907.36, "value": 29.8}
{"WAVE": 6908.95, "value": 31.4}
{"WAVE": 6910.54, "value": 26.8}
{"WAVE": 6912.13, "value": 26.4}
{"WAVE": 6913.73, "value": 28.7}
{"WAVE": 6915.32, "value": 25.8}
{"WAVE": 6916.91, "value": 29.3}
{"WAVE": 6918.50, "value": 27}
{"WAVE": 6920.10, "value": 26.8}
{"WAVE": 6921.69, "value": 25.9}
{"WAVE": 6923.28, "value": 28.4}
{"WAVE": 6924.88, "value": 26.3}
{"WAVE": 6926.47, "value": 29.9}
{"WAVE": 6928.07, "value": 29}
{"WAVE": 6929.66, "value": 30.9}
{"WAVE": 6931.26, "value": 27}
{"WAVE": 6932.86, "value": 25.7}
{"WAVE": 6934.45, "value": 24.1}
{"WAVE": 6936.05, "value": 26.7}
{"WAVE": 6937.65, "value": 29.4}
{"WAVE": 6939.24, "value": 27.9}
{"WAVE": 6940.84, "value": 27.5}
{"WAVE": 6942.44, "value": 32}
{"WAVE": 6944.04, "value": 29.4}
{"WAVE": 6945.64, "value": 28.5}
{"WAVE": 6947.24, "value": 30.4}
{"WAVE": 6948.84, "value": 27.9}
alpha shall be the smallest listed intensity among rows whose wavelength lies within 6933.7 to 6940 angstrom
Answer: 24.1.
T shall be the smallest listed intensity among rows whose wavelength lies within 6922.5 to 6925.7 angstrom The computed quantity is 26.3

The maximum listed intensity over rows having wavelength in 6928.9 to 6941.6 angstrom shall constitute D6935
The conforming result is 30.9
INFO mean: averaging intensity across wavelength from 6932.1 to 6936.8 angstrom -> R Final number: 25.5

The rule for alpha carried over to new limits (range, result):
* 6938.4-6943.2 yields 27.5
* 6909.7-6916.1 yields 25.8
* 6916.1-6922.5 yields 25.9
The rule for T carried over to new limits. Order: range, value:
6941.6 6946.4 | 28.5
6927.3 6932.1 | 27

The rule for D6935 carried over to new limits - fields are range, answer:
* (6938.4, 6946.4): 32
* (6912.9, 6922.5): 29.3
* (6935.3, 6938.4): 29.4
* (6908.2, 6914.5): 31.4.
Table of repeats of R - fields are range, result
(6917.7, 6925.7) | 26.9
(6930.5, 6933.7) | 26.3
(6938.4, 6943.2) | 29.1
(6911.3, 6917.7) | 27.5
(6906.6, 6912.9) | 28.6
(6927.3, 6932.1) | 28.9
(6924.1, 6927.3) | 28.1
